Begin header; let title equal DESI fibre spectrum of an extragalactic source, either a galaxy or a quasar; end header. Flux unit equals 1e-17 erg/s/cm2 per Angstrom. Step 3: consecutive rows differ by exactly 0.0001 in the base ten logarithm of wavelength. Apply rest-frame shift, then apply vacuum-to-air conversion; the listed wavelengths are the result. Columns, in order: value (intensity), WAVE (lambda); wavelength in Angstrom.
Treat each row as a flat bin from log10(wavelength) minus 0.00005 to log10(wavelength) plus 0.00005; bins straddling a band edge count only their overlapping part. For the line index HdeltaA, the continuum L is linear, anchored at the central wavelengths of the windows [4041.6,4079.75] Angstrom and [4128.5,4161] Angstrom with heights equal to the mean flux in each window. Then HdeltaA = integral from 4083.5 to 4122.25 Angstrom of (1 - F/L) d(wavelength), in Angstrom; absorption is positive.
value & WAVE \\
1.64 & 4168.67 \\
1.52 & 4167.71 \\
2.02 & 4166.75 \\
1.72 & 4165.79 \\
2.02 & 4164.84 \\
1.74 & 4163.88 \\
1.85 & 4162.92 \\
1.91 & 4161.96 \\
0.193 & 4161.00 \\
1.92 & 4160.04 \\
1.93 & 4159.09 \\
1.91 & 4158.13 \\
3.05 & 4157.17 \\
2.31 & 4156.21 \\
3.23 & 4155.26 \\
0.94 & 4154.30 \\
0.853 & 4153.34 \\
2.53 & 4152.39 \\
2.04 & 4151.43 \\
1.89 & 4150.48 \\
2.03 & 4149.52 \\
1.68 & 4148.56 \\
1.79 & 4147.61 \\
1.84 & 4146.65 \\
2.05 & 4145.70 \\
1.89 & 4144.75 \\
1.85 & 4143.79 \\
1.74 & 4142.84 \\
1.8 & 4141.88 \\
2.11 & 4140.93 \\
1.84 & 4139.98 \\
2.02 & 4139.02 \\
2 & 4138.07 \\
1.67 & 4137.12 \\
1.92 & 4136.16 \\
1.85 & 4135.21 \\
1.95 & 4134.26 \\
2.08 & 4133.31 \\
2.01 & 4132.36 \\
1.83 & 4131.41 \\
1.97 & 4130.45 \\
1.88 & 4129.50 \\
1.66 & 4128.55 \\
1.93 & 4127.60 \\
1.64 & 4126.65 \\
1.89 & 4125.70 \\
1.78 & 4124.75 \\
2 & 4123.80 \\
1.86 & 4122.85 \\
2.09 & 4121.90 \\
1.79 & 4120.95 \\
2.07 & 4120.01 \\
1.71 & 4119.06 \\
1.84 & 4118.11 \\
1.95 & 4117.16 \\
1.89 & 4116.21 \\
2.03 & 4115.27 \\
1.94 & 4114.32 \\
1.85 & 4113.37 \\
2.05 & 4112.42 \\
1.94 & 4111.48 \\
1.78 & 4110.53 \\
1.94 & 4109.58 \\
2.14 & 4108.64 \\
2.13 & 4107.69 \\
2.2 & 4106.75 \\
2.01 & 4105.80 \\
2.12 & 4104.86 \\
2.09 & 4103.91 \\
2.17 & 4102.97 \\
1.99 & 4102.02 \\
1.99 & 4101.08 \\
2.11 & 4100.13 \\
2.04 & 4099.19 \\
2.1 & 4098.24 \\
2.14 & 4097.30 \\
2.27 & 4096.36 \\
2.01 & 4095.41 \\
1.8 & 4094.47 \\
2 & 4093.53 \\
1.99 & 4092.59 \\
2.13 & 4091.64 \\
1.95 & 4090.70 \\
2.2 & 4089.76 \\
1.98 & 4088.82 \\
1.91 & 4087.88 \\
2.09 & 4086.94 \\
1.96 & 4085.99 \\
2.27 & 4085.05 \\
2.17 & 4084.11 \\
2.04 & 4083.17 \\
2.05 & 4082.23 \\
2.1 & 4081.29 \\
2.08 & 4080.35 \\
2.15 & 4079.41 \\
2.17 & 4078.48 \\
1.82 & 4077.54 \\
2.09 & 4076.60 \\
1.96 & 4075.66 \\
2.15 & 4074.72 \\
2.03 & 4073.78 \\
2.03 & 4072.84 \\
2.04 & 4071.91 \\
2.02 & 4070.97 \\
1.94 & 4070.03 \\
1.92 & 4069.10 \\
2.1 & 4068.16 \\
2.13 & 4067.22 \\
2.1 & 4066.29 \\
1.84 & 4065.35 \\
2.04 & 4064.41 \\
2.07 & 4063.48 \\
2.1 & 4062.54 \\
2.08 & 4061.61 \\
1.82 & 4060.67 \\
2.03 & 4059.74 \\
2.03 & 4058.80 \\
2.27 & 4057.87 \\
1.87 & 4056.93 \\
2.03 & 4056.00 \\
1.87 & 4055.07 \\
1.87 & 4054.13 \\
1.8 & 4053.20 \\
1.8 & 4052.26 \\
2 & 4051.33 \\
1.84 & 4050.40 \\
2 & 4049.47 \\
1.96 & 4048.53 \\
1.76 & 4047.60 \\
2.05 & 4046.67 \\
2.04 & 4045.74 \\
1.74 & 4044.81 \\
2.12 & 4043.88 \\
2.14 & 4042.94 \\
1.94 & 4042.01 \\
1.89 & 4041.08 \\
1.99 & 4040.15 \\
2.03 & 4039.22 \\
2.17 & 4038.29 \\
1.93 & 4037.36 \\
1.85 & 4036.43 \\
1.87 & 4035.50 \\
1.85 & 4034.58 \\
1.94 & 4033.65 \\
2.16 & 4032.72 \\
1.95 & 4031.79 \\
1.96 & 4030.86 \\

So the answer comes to -1.24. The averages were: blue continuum 1.99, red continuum 1.92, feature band 2.02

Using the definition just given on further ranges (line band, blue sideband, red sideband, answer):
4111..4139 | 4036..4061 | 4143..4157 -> 0.67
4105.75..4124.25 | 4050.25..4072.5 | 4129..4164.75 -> -0.29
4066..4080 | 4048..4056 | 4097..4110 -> -0.49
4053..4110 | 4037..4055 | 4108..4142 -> -3.30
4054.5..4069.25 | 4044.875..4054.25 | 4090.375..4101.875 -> -0.58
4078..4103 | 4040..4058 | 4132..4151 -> -1.87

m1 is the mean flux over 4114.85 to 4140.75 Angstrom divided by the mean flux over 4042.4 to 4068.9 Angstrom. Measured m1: 0.96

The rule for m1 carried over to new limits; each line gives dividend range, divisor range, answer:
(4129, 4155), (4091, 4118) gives 0.92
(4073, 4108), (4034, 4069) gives 1.05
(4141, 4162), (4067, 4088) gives 0.92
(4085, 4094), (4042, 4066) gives 1.04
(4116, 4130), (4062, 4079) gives 0.92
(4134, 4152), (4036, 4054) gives 0.97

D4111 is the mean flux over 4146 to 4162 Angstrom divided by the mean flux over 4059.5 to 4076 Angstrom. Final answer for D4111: 0.93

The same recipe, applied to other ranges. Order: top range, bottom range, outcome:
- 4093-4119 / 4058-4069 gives 0.99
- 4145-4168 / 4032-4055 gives 0.96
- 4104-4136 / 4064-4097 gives 0.95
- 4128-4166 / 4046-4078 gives 0.95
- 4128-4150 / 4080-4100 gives 0.92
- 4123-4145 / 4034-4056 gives 0.97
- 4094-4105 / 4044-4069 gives 1.05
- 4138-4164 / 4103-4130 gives 0.97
